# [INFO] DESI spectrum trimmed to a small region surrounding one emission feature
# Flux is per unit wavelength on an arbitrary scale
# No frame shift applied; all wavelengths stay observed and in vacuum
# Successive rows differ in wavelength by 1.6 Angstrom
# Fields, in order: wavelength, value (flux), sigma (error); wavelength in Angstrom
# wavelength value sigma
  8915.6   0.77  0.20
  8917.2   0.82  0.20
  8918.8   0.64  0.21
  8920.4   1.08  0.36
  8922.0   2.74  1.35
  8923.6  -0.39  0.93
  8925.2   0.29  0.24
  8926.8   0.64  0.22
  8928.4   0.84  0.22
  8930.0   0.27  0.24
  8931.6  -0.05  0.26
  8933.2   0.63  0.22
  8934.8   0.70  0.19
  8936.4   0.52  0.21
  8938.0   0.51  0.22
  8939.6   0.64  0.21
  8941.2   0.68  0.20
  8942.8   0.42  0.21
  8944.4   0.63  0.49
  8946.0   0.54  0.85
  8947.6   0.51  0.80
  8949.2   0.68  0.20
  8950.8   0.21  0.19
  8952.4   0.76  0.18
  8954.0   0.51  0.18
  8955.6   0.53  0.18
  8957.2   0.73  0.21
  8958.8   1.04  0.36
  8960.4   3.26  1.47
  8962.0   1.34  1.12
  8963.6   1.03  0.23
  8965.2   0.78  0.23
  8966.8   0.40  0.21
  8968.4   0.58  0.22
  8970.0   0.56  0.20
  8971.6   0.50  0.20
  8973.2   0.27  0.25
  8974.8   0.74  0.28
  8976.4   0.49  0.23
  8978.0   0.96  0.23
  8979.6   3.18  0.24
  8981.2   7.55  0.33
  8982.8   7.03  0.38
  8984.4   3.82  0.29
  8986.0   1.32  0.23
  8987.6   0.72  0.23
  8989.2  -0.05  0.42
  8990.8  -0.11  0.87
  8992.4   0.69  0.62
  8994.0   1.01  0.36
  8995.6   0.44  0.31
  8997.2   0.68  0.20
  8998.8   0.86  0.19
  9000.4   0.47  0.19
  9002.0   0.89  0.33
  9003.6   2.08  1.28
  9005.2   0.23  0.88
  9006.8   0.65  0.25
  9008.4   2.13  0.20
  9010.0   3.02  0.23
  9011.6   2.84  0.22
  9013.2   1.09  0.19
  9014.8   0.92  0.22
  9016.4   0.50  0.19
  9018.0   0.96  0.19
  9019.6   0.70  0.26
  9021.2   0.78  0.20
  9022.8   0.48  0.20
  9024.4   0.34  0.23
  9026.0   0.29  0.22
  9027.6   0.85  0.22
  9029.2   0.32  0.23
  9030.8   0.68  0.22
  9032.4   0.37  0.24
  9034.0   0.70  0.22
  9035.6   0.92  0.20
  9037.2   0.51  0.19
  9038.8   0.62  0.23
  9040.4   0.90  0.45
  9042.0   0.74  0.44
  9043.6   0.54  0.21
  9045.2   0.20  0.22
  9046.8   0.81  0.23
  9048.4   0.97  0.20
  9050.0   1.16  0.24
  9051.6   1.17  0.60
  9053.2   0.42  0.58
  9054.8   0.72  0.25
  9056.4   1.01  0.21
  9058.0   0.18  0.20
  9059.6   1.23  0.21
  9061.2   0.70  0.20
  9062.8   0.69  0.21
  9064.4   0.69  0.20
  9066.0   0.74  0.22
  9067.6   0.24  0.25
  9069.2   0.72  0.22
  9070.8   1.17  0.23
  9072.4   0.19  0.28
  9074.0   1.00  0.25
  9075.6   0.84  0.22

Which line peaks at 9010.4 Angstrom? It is [N II]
